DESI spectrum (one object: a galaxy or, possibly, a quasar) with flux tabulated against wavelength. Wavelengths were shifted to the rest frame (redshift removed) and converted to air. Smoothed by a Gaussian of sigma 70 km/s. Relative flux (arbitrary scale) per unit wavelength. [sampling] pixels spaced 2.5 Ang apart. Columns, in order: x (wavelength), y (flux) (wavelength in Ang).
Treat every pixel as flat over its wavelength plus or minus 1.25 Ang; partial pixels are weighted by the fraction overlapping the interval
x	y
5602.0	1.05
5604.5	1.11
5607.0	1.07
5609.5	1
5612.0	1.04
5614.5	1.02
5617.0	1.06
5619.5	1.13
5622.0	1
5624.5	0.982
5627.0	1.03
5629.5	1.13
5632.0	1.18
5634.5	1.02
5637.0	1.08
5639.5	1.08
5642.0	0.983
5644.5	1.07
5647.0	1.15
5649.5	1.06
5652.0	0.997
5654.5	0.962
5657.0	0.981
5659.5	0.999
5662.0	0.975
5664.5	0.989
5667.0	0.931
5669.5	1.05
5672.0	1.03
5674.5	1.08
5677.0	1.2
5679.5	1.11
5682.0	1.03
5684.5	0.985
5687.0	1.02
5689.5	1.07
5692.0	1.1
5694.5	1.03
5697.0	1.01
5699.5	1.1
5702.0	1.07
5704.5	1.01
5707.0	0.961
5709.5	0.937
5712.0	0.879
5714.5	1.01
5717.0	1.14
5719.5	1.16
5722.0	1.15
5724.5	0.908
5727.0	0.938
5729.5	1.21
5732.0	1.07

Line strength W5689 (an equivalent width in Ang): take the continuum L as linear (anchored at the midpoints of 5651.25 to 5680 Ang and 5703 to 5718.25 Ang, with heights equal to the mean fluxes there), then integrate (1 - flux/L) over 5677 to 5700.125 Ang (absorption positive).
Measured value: -1.2 Ang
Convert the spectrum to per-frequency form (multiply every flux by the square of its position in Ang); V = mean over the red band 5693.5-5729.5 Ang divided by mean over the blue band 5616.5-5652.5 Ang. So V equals 0.99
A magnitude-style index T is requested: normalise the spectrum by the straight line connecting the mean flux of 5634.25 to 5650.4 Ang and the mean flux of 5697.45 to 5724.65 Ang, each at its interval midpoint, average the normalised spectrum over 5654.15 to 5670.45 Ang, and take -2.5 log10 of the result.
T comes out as 0.08 mag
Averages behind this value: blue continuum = 1.07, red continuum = 1.03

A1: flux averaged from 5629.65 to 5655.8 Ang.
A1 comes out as 1.06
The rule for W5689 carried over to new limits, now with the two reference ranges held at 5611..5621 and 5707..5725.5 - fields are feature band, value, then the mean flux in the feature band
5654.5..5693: 0.2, 1.03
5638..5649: -0.2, 1.07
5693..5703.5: -0.2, 1.05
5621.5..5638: -0.1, 1.06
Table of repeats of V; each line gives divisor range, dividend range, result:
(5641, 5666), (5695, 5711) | 1.01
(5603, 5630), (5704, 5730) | 1.01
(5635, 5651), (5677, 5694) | 1.01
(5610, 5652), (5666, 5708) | 1.01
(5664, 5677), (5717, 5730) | 1.05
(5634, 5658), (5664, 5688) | 1.02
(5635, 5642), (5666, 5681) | 1.02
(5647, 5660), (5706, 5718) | 0.99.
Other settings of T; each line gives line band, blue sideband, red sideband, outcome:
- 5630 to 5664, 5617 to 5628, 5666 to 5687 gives 0.00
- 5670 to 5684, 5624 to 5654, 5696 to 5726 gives -0.04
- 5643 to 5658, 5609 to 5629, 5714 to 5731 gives 0.01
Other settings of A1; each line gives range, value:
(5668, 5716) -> 1.04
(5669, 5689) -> 1.06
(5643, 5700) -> 1.04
